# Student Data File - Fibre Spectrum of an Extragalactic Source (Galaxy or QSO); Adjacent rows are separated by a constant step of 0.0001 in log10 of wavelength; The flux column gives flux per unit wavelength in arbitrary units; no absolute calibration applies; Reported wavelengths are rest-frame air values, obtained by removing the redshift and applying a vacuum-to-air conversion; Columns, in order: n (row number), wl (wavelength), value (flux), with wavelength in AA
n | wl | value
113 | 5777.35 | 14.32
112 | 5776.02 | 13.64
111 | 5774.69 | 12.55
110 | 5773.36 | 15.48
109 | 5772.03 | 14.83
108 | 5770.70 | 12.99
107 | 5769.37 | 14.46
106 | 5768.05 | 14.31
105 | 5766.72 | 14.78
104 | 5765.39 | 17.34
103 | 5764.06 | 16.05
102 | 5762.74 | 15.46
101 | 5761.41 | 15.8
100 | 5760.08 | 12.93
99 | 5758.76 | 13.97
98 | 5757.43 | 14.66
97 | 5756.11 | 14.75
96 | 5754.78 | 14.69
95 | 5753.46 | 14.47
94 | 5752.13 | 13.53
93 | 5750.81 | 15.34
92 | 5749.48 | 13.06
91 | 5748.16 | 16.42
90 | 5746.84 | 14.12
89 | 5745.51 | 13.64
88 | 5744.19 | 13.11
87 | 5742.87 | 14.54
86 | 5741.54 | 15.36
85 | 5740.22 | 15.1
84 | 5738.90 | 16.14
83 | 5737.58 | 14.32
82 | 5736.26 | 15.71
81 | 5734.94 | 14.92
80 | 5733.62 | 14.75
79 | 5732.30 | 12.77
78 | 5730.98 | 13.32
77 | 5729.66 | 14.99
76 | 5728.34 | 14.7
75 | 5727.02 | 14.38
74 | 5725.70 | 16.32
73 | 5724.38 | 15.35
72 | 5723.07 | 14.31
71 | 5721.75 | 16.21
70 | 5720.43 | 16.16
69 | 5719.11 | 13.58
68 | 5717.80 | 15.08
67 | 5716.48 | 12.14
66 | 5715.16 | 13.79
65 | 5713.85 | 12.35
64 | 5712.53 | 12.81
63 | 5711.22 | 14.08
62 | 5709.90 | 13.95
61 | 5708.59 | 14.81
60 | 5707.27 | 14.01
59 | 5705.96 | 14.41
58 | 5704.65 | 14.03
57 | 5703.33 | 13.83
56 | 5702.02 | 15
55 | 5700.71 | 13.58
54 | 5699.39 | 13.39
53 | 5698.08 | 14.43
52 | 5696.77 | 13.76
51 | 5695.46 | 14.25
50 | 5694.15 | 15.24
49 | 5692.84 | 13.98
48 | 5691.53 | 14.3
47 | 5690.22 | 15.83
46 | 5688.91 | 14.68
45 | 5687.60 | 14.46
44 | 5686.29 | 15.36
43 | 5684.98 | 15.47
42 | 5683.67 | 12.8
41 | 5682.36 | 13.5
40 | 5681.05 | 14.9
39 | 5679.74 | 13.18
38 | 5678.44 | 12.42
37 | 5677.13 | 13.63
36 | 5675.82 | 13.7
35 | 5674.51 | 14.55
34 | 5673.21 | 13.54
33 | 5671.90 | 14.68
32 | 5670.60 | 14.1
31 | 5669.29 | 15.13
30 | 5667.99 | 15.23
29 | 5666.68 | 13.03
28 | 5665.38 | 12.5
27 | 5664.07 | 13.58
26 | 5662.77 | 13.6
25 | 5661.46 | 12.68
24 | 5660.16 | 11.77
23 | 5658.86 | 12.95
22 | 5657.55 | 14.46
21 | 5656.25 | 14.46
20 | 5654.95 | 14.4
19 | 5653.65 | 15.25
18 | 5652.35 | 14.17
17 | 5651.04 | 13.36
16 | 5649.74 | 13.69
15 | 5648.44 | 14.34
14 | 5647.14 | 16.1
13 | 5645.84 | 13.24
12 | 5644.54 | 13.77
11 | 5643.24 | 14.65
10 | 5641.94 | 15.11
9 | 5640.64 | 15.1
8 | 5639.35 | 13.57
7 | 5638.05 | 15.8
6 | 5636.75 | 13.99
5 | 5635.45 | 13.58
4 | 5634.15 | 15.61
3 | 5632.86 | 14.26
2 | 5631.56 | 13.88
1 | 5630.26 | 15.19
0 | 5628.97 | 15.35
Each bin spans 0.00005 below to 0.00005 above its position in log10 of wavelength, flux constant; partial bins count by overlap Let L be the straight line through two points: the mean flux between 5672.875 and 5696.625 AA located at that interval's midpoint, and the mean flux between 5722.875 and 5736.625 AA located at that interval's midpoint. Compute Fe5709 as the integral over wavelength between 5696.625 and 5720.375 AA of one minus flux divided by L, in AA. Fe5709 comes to 0.92 AA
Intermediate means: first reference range 14.2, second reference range 14.7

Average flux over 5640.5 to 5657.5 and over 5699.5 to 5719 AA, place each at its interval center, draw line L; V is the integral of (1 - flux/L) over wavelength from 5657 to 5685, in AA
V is 1.1 AA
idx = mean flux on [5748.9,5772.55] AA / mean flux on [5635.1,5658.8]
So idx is 1.0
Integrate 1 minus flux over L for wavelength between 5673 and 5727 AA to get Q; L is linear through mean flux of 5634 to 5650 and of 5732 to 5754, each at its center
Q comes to 1.14 AA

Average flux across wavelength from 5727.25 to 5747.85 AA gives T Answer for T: 14.5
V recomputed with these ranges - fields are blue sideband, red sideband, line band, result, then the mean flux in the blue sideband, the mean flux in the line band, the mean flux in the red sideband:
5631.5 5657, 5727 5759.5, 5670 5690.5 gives 0.4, 14.4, 14.1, 14.5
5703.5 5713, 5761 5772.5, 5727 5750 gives 0.1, 14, 14.5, 15.1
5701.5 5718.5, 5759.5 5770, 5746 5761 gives 0.5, 13.9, 14.4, 15.2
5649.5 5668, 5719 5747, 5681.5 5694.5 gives -0.5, 13.6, 14.5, 14.7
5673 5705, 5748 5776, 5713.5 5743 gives -0.5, 14.2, 14.6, 14.6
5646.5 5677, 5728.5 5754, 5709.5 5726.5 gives 0.0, 14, 14.3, 14.5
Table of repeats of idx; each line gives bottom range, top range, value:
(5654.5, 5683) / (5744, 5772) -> 1.06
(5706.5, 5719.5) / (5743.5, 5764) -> 1.06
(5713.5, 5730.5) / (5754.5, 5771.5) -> 1.01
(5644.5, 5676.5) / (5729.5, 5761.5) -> 1.04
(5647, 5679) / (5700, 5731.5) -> 1.03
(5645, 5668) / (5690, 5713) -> 1.03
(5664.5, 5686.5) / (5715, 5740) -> 1.05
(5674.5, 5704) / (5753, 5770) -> 1.05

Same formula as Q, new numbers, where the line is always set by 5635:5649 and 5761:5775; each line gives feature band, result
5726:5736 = 0.3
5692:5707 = 0.5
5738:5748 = 0.1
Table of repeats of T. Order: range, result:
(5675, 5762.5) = 14.3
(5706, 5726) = 14.3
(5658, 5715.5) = 13.9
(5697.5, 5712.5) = 14.1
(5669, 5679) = 13.9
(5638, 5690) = 14.1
